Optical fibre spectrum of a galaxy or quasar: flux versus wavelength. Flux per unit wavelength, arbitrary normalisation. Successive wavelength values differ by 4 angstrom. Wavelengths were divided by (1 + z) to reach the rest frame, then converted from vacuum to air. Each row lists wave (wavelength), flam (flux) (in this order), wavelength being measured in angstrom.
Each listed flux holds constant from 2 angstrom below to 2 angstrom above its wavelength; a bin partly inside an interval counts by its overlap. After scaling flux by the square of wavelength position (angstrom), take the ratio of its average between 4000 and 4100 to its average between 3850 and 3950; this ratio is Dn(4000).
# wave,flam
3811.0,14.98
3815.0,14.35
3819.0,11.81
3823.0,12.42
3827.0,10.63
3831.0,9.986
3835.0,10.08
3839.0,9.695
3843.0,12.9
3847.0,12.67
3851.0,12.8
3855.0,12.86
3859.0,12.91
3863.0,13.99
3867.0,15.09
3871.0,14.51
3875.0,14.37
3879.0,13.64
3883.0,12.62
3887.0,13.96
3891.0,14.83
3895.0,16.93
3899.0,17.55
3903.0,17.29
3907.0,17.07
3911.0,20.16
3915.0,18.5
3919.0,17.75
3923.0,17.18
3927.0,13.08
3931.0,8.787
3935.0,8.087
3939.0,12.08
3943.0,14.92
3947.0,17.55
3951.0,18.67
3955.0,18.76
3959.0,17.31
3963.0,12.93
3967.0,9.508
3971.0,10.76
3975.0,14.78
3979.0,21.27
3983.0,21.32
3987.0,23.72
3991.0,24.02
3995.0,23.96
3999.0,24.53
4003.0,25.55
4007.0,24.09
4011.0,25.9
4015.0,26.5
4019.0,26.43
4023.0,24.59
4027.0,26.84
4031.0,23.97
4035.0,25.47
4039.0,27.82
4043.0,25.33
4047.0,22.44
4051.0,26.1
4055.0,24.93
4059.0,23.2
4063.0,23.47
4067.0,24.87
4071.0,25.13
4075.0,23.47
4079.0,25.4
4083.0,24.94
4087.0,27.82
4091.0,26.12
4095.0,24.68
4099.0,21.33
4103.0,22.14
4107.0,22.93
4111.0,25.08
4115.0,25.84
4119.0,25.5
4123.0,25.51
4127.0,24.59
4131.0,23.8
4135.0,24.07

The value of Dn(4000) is 1.8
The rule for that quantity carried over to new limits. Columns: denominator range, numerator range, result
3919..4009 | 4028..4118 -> 1.49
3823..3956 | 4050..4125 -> 1.91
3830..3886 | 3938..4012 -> 1.58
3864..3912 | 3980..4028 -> 1.68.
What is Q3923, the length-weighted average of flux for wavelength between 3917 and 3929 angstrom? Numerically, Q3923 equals 16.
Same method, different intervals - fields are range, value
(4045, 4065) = 24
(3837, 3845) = 11.3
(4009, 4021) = 26.3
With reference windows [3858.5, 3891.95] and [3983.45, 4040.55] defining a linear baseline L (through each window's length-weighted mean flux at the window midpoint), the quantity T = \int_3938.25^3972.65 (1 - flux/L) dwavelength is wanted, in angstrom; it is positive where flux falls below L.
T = 9.4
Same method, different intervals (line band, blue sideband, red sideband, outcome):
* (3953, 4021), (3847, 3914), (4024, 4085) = 1.8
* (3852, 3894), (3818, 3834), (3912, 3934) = -3.1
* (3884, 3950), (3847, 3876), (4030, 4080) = 5.4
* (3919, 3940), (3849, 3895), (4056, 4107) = 5.4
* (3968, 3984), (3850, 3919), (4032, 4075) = 3.3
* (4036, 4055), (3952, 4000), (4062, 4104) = -2.5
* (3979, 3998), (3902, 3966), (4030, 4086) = -3.4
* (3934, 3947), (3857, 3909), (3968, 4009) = 3.9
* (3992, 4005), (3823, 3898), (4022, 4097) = -2.0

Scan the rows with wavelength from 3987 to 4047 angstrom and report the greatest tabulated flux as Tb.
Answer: 27.82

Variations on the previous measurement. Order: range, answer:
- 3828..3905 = 17.55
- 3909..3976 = 20.16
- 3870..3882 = 14.51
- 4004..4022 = 26.5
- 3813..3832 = 14.35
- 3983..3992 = 24.02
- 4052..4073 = 25.13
